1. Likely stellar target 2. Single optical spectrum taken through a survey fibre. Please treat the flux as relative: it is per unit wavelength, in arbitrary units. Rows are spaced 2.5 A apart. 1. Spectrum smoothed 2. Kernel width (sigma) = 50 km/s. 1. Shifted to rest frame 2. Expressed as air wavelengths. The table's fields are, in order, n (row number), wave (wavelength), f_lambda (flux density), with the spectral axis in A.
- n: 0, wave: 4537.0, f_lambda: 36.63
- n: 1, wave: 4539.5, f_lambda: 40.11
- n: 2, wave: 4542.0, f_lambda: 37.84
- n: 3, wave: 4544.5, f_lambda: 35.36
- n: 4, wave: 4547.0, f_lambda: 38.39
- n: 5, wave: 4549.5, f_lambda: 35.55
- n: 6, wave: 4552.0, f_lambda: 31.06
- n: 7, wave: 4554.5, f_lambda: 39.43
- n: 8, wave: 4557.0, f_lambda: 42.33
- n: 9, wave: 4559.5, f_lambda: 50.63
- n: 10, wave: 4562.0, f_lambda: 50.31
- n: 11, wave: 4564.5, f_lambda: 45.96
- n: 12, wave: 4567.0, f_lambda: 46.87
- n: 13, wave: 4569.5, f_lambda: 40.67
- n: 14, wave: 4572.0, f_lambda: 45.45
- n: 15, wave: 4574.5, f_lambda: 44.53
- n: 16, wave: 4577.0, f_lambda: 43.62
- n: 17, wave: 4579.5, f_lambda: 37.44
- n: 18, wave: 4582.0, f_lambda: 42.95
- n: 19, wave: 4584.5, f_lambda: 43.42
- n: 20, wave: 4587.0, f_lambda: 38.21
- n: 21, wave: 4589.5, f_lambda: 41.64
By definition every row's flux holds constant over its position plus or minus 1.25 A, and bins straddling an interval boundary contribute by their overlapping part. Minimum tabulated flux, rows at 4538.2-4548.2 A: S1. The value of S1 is 35.36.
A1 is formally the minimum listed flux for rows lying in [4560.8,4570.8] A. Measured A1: 40.67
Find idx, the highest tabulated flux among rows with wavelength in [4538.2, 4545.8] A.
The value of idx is 40.11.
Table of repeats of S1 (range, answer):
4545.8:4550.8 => 35.55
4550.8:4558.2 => 31.06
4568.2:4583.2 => 37.44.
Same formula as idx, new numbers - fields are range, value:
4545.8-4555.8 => 39.43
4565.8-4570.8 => 46.87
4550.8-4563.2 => 50.63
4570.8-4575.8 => 45.45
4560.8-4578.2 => 50.31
